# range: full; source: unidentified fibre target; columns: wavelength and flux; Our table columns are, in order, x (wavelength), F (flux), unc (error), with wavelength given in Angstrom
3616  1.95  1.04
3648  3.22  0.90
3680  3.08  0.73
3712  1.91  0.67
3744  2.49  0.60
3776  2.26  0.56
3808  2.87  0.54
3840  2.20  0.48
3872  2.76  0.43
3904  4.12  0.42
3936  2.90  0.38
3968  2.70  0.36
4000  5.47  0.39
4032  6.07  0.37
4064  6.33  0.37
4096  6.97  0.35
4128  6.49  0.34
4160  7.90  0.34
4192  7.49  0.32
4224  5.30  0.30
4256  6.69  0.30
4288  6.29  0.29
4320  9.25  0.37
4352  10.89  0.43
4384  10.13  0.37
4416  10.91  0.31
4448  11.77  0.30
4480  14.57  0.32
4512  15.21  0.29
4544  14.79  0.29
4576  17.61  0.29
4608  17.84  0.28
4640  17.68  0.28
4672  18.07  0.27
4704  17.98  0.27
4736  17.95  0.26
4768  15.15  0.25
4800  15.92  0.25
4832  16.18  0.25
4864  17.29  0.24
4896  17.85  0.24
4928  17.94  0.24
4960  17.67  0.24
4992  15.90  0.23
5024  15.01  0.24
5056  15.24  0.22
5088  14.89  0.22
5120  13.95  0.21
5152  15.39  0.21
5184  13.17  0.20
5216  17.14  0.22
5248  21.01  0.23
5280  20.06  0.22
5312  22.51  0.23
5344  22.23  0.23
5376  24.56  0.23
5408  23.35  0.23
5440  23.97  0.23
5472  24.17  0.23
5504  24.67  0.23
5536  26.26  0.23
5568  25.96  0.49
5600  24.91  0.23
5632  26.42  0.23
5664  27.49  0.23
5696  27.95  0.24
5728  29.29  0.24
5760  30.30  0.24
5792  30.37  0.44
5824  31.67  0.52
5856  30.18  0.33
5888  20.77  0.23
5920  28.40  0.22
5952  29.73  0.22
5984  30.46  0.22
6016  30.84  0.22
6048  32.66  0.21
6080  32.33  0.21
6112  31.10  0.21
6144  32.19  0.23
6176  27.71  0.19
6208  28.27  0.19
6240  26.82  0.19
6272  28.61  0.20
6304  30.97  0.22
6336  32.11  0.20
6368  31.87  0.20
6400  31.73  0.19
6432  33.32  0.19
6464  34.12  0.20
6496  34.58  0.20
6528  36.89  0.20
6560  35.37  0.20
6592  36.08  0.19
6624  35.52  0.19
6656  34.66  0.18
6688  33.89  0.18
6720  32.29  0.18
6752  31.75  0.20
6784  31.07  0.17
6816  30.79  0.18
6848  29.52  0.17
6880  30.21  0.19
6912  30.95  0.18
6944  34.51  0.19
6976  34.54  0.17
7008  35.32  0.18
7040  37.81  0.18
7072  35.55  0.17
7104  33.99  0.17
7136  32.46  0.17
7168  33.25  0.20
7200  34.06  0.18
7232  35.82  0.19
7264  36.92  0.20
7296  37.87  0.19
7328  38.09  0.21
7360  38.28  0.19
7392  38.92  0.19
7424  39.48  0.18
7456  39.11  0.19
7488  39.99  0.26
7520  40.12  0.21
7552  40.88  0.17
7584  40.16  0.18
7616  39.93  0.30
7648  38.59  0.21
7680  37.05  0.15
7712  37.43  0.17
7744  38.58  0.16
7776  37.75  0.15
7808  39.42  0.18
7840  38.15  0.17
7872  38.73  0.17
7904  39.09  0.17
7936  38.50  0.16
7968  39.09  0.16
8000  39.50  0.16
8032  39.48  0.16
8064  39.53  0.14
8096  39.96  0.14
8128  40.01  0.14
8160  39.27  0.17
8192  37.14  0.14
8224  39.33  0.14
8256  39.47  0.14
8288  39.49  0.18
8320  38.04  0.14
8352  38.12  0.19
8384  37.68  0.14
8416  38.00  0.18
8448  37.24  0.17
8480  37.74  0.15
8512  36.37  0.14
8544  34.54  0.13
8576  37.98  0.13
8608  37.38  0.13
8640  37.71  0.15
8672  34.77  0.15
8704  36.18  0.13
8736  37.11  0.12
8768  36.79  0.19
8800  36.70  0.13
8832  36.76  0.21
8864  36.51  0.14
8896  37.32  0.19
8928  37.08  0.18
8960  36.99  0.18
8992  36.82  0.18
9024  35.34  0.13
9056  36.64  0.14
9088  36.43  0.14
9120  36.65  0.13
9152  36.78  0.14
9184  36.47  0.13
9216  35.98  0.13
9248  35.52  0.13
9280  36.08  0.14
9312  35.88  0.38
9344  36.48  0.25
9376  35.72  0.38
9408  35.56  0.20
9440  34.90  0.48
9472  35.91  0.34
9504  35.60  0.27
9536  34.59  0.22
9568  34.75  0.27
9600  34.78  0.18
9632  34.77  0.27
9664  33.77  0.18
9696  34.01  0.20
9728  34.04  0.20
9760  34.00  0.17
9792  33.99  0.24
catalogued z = 0.000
